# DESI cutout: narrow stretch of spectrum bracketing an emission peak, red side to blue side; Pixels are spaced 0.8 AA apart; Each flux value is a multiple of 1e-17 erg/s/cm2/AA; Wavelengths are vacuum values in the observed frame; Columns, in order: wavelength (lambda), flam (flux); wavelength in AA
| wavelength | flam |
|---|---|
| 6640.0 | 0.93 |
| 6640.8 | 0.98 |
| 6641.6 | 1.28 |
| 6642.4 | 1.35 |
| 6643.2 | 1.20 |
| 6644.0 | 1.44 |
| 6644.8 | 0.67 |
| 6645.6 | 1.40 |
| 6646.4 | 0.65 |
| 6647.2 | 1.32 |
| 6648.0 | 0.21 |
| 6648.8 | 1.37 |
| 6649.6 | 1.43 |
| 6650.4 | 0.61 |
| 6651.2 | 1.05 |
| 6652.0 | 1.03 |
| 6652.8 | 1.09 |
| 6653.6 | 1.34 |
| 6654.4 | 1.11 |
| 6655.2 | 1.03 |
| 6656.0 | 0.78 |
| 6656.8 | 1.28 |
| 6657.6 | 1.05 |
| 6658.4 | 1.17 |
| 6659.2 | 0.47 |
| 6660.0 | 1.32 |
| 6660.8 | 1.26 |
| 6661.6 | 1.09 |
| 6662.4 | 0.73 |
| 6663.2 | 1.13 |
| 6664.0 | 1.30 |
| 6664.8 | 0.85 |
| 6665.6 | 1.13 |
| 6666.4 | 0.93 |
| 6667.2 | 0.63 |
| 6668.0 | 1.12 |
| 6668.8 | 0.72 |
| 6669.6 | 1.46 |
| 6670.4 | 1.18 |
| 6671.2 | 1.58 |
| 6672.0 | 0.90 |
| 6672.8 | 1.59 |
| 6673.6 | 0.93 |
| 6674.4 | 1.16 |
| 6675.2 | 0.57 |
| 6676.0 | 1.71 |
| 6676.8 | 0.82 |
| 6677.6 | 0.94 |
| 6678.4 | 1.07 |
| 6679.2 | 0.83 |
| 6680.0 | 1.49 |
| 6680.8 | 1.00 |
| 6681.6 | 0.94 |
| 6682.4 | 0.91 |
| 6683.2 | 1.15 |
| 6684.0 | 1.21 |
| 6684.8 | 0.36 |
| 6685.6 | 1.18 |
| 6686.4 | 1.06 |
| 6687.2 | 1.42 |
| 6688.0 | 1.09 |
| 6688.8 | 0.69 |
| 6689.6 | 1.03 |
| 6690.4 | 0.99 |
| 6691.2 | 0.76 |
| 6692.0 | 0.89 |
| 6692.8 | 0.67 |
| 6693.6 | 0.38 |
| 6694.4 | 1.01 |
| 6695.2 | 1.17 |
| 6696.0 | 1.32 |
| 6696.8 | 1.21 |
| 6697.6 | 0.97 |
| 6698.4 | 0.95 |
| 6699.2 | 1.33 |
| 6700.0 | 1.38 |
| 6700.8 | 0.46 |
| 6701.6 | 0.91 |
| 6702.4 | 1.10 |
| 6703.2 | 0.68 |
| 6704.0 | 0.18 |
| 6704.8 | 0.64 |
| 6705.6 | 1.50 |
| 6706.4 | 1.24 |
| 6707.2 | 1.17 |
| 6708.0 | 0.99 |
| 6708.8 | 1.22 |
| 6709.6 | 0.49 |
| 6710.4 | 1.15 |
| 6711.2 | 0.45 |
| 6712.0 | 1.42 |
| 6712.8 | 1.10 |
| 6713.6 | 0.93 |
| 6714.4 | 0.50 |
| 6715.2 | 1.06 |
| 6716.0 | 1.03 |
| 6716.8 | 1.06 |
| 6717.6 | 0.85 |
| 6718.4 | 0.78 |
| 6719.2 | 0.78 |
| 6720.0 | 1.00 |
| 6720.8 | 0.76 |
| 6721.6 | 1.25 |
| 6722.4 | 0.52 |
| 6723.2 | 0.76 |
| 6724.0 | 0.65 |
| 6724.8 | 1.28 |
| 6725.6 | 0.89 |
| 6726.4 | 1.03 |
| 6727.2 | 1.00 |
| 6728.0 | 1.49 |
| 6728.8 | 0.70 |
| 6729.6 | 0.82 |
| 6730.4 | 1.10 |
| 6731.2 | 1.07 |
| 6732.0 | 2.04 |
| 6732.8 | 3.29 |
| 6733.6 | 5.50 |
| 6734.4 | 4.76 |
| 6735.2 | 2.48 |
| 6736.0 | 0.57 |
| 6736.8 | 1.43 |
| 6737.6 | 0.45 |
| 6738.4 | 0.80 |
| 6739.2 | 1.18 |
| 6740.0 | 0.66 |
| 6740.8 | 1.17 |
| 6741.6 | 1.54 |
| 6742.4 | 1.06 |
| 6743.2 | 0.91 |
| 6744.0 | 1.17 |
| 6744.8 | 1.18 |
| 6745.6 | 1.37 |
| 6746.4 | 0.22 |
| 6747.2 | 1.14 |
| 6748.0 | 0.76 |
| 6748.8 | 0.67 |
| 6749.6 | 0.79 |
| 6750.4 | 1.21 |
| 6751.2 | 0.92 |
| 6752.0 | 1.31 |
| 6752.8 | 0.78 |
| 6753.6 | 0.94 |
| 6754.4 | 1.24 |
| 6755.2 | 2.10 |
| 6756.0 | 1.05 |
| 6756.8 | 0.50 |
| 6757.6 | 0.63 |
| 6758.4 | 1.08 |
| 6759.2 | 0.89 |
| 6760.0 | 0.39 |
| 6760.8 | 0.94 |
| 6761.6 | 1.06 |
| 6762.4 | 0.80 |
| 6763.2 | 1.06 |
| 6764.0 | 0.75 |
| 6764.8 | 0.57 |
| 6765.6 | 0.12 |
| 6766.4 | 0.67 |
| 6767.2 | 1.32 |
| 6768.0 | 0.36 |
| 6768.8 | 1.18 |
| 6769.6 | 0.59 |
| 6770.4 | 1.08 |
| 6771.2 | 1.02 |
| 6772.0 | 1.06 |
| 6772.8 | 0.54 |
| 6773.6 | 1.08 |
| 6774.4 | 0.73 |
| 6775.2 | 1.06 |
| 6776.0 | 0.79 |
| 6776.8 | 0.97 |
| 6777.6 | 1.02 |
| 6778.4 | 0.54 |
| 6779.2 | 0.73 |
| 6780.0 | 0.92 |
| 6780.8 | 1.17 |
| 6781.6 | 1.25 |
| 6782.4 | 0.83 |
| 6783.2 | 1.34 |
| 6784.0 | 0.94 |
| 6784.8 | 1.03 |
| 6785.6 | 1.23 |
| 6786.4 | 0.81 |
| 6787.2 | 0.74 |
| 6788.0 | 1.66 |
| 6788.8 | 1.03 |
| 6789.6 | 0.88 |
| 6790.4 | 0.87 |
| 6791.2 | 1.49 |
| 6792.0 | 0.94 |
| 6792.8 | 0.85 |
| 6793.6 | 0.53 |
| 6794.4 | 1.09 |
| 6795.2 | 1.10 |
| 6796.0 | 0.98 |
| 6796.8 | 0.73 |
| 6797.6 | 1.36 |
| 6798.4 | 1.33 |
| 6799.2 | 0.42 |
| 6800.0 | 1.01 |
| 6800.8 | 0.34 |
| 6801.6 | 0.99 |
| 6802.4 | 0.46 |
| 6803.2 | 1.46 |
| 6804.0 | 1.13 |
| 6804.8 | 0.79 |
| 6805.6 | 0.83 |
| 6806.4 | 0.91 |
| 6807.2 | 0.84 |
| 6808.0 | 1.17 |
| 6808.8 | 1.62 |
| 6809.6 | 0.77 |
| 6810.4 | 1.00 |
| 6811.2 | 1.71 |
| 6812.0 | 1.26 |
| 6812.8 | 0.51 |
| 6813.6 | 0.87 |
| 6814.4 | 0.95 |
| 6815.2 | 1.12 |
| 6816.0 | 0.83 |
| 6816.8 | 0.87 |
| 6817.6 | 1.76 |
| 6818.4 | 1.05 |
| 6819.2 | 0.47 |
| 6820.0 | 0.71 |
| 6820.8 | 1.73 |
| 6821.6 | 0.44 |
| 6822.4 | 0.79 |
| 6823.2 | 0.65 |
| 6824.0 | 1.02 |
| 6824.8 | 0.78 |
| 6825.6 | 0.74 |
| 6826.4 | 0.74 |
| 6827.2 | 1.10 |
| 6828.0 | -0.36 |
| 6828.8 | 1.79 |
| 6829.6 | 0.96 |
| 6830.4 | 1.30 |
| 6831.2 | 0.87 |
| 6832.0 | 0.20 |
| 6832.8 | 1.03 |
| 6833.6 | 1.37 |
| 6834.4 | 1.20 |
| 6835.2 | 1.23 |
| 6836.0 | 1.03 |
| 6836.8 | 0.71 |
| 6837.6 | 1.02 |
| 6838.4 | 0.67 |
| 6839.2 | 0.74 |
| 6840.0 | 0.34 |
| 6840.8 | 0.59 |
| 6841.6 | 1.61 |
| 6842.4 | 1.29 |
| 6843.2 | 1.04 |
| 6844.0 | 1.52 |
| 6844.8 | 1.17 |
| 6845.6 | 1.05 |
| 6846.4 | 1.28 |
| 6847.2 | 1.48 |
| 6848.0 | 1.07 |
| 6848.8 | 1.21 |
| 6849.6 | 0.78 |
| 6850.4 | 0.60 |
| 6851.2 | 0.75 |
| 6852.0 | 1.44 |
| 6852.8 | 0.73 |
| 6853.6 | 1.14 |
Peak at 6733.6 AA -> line H-alpha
